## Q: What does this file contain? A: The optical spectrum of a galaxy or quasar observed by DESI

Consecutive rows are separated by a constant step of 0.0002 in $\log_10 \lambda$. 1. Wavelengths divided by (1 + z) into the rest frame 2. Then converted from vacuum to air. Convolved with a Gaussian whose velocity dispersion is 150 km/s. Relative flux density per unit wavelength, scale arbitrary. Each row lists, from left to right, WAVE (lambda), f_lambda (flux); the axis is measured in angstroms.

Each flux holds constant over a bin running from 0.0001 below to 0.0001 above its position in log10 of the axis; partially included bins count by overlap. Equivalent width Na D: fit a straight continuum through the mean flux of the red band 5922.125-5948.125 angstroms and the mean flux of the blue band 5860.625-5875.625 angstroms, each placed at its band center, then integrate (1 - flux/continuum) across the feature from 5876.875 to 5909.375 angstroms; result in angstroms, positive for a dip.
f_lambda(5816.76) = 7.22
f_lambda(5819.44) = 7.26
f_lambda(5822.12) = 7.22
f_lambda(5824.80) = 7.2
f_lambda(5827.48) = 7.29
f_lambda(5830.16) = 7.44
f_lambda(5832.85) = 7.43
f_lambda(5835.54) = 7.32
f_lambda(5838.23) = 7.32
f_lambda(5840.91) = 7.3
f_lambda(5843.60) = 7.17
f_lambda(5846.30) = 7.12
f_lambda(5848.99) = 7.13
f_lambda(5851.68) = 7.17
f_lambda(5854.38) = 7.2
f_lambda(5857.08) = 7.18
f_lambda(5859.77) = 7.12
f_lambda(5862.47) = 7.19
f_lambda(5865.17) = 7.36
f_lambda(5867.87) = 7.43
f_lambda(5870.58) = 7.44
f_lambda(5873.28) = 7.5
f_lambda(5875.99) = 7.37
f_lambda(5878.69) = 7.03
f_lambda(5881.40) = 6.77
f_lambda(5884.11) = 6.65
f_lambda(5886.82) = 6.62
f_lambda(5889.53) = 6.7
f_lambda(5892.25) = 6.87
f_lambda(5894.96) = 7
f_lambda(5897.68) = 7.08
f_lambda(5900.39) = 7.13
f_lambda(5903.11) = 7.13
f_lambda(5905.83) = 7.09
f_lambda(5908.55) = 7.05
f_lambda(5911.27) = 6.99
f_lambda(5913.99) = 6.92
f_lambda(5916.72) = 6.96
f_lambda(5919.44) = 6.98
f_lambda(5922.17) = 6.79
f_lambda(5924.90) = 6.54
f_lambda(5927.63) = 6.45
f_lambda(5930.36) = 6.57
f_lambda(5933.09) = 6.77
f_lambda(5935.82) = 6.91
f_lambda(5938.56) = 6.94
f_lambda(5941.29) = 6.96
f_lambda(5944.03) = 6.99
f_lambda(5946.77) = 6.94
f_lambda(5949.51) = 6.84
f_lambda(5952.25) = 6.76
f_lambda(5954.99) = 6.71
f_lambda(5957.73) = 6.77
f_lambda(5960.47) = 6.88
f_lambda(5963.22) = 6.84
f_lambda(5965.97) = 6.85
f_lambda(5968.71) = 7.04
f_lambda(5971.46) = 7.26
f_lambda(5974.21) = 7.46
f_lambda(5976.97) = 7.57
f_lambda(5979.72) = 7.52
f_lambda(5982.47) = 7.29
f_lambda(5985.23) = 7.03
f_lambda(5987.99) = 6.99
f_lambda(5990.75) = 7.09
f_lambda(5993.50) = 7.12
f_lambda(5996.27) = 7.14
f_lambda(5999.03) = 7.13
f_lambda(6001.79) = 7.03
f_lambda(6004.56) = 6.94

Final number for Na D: 1.0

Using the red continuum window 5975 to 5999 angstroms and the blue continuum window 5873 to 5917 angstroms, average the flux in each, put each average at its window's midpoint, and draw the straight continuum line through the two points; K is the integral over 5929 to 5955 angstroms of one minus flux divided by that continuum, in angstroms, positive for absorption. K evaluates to 0.9 angstroms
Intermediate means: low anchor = 6.98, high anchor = 7.22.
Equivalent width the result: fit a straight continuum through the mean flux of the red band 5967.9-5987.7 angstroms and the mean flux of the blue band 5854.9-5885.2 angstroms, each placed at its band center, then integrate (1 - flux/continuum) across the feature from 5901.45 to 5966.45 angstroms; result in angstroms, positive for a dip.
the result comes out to 3.5 angstroms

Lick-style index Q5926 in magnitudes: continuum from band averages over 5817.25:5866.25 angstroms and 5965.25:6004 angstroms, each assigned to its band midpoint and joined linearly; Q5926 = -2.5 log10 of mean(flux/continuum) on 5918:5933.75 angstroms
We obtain 0.08 mag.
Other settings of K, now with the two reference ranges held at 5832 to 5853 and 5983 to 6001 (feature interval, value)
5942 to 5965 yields 0.9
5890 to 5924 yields 0.9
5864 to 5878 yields -0.4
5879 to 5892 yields 0.8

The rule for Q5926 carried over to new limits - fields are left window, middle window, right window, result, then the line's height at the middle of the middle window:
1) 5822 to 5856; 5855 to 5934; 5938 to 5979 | 0.02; 7.14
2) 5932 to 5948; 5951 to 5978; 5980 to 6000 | 0.00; 7.02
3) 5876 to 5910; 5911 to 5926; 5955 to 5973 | 0.01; 6.94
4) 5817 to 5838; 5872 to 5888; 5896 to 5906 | 0.03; 7.16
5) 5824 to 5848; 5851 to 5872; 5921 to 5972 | -0.01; 7.18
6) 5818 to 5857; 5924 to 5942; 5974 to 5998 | 0.08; 7.24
